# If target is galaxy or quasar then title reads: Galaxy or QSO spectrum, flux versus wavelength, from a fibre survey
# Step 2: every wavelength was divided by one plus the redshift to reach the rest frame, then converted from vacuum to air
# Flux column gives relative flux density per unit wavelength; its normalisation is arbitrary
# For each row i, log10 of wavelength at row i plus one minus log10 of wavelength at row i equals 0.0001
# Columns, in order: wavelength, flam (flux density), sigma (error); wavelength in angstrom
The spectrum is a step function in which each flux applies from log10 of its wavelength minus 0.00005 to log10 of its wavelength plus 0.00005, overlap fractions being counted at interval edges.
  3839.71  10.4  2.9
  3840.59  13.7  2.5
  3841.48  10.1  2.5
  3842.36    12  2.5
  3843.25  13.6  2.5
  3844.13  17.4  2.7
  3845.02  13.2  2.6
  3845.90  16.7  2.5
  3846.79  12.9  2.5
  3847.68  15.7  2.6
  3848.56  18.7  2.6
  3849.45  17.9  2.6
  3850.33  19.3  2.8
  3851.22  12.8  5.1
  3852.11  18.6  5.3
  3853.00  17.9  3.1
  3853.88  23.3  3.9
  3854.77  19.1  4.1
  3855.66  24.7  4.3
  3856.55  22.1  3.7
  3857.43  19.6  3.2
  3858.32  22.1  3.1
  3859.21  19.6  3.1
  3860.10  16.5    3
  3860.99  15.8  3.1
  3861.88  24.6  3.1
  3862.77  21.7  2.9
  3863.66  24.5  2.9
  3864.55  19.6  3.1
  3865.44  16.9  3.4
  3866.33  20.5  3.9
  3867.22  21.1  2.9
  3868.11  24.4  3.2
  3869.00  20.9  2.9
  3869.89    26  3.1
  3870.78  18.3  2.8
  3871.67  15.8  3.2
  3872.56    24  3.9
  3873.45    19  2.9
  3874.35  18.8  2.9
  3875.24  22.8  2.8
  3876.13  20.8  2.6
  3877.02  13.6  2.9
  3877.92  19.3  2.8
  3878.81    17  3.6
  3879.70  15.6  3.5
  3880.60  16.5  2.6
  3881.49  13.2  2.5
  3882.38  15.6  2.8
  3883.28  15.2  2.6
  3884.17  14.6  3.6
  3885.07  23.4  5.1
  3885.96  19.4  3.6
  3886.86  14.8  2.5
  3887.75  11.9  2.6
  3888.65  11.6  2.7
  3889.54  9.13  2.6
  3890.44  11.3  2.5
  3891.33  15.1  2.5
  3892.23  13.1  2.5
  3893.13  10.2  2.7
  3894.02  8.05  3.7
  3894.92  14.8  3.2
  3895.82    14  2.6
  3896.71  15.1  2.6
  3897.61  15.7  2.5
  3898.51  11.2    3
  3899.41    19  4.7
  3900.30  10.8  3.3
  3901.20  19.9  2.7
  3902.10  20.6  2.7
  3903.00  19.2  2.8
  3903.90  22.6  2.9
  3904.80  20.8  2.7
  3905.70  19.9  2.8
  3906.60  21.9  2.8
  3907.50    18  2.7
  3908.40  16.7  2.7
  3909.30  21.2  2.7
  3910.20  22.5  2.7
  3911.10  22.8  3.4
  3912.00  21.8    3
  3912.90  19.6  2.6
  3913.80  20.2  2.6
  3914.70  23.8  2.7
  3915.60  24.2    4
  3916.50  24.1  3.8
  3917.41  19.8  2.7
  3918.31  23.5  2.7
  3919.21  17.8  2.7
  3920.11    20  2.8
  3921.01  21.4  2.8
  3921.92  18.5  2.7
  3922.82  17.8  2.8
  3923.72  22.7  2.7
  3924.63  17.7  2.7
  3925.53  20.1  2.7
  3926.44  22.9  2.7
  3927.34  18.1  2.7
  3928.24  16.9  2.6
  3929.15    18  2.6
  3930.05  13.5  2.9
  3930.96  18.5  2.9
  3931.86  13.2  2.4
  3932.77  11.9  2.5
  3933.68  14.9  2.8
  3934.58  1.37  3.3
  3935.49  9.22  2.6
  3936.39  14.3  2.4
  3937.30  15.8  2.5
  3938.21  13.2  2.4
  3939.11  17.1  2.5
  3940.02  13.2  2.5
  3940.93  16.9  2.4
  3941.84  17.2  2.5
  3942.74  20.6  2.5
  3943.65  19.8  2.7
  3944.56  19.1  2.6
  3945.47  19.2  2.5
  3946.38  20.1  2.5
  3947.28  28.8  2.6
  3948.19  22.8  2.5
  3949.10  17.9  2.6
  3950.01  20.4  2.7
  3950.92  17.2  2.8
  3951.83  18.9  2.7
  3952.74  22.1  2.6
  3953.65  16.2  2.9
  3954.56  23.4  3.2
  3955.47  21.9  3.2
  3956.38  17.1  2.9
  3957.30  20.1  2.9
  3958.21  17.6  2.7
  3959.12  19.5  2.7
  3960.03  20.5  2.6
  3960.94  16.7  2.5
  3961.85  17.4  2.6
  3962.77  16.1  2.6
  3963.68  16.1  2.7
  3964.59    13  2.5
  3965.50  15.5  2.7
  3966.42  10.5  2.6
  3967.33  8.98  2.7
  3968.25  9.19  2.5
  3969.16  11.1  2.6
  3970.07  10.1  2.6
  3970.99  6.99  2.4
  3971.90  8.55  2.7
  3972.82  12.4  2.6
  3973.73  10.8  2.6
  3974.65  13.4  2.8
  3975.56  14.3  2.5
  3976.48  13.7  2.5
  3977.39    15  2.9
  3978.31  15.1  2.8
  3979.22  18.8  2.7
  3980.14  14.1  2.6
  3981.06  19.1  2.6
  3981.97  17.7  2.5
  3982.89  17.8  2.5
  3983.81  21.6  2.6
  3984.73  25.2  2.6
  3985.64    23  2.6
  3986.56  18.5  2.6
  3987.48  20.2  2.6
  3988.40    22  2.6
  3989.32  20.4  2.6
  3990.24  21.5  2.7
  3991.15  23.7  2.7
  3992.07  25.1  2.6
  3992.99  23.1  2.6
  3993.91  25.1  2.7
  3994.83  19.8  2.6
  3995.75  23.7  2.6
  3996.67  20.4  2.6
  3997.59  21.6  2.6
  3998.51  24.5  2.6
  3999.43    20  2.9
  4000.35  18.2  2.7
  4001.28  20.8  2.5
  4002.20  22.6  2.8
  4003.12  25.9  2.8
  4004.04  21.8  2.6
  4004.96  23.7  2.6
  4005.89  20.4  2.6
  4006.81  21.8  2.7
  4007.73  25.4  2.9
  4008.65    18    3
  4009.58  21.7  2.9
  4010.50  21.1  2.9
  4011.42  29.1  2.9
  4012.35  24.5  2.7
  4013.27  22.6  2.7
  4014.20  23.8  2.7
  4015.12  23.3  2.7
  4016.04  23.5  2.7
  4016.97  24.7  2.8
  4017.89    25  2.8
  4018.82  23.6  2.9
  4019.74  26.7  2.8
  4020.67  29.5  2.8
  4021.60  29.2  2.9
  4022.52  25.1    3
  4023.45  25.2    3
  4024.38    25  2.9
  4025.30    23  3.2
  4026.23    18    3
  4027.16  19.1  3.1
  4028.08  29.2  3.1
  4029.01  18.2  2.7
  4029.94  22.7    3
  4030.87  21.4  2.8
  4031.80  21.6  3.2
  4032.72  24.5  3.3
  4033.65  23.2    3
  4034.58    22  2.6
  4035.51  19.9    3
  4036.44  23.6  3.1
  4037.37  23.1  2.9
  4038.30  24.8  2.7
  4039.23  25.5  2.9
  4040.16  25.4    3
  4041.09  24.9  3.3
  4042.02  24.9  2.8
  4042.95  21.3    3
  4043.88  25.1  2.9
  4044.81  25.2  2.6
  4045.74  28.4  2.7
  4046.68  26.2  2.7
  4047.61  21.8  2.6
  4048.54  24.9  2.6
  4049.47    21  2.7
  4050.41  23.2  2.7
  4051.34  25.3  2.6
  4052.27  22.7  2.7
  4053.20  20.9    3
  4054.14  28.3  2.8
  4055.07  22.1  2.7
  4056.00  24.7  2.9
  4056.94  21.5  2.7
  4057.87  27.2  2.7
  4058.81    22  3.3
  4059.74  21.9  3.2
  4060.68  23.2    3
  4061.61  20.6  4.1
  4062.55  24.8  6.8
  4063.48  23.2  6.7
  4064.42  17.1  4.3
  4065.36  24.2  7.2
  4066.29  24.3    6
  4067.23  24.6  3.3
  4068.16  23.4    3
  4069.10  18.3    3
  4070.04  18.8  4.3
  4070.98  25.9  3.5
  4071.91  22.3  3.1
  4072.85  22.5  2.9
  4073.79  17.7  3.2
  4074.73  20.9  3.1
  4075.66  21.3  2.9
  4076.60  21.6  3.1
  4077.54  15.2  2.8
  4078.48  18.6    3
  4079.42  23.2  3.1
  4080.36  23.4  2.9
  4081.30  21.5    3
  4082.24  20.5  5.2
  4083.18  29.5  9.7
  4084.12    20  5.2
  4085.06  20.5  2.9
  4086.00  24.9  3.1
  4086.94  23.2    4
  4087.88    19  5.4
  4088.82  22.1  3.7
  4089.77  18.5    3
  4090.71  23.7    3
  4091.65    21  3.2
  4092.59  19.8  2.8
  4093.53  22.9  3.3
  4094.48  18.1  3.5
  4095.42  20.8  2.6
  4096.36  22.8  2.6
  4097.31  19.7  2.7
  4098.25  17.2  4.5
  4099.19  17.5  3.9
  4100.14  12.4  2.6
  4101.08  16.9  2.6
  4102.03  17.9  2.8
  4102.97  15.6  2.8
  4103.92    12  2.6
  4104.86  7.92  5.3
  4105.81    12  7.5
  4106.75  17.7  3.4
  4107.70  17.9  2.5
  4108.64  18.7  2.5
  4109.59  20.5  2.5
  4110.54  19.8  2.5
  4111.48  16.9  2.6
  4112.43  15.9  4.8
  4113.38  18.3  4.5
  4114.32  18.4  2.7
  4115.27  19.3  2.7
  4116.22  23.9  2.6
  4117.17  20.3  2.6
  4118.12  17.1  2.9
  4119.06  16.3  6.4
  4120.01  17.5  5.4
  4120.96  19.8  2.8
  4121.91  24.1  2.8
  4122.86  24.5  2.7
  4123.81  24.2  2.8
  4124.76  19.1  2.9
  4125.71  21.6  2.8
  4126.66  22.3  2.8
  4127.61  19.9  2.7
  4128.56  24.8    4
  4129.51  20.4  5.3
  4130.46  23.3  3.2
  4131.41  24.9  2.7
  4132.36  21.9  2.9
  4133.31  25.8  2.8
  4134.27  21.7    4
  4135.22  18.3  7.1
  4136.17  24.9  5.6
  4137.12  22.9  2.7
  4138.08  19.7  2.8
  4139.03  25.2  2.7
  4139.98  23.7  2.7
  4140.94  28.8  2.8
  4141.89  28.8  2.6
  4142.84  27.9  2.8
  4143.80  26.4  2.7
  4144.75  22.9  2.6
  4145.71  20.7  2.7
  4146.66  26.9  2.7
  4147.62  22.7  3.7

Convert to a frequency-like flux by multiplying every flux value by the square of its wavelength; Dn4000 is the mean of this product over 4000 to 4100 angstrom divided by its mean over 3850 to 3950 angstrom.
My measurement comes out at 1.35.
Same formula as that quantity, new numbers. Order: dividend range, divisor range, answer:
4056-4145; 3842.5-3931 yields 1.28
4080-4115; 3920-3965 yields 1.16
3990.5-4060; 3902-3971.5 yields 1.37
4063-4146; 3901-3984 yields 1.29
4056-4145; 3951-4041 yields 1.09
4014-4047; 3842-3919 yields 1.43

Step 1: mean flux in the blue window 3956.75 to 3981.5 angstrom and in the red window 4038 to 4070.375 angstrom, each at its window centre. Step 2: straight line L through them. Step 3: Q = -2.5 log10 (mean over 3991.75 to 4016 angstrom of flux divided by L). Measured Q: -0.25 mag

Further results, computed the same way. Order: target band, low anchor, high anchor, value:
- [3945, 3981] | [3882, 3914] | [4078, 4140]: 0.097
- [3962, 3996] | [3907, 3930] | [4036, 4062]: 0.297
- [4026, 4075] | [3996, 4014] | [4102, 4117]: -0.149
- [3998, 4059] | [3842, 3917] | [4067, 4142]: -0.194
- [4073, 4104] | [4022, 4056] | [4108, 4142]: 0.113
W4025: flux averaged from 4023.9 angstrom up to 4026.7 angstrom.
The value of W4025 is 22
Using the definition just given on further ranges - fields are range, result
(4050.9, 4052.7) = 24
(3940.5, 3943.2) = 18.3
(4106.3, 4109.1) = 18.1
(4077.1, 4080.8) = 20.1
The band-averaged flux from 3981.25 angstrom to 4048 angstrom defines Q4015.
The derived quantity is 23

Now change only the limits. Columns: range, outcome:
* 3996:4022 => 23.3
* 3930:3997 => 17.2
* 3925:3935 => 15.5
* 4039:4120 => 21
